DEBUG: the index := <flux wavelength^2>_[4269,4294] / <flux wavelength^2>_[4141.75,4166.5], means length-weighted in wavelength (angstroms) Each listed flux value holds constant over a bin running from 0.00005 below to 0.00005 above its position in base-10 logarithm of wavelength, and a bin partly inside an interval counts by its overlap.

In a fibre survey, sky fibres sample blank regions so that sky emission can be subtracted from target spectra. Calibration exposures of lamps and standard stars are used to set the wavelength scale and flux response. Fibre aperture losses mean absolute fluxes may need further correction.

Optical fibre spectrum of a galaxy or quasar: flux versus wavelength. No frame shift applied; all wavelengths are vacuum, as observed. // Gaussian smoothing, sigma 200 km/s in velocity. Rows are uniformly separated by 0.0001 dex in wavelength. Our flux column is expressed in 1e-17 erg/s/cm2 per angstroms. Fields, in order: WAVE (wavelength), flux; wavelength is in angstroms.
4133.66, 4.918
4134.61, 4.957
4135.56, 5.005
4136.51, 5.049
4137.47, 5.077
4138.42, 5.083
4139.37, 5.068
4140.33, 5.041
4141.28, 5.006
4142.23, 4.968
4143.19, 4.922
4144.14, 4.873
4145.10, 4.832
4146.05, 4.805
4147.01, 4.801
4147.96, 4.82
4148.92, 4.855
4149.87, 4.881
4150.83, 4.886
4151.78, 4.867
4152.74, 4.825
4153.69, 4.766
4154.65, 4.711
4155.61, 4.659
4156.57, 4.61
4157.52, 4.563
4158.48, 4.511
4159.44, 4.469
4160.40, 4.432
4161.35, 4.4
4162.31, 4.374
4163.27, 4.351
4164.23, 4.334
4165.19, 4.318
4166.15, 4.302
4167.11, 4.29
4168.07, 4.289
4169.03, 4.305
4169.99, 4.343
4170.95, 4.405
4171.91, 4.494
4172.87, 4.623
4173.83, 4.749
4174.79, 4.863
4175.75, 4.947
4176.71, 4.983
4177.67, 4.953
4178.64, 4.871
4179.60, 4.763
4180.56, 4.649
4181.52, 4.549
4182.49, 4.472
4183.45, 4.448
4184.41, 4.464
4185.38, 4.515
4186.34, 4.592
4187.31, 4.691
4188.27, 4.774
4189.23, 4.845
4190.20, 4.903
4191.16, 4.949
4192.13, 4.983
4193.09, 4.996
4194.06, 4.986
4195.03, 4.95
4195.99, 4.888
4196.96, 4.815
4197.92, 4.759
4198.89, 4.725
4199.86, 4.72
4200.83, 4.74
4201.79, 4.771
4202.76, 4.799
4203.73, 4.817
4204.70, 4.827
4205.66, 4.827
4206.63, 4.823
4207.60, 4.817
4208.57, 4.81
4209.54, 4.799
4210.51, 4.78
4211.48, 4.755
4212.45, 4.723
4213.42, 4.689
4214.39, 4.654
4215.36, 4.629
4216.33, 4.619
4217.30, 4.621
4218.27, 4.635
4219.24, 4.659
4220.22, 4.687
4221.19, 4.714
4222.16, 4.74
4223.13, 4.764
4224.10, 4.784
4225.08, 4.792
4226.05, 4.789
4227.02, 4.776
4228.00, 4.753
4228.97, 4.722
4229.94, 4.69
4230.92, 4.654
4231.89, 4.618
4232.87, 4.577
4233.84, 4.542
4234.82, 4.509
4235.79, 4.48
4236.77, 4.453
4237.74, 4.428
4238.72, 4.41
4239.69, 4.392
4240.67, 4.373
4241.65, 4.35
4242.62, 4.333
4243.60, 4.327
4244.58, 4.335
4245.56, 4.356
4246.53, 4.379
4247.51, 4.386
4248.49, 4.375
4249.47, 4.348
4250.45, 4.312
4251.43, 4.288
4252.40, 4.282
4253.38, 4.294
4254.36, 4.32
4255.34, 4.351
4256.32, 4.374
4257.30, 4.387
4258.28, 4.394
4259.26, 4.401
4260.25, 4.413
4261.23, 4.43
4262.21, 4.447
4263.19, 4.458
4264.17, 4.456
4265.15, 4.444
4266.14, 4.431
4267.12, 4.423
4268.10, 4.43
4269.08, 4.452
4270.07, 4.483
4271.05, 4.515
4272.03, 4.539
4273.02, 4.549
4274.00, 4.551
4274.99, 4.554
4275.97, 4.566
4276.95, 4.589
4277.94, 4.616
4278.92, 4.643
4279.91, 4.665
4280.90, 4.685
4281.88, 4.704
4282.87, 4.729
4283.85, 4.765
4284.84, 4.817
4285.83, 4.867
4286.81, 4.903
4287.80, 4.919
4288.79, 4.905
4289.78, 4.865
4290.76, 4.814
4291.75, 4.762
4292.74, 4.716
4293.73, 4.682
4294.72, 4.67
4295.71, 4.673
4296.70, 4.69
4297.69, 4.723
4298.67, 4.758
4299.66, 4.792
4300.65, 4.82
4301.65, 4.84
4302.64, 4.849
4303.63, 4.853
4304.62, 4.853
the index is 1.1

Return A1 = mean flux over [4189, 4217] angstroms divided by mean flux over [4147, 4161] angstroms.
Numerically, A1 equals 1.0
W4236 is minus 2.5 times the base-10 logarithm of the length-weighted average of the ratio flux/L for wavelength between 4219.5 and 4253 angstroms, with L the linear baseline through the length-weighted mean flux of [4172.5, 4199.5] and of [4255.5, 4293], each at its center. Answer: 0.04 mag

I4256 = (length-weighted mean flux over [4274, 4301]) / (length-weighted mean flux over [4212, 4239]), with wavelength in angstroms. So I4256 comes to 1.02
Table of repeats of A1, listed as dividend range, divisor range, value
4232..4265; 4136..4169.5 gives 0.94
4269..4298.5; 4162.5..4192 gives 1.02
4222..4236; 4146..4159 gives 0.99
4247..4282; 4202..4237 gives 0.95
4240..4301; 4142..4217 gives 0.97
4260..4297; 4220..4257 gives 1.03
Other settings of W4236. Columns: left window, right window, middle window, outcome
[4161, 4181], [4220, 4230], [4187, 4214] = -0.036 mag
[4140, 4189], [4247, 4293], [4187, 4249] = -0.018 mag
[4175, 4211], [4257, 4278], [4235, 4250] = 0.047 mag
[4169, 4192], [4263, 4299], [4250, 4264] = 0.069 mag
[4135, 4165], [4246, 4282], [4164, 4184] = 0.030 mag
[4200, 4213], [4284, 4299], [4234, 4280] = 0.084 mag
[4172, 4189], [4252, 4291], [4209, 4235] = -0.013 mag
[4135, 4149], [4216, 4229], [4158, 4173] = 0.117 mag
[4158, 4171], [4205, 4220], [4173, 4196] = -0.062 mag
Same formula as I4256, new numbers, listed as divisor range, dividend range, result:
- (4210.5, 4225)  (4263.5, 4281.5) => 0.97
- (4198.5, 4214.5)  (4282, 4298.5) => 1.00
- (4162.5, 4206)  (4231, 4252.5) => 0.94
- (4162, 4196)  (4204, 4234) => 1.02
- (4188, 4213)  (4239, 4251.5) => 0.90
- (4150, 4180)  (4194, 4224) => 1.04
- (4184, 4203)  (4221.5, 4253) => 0.94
